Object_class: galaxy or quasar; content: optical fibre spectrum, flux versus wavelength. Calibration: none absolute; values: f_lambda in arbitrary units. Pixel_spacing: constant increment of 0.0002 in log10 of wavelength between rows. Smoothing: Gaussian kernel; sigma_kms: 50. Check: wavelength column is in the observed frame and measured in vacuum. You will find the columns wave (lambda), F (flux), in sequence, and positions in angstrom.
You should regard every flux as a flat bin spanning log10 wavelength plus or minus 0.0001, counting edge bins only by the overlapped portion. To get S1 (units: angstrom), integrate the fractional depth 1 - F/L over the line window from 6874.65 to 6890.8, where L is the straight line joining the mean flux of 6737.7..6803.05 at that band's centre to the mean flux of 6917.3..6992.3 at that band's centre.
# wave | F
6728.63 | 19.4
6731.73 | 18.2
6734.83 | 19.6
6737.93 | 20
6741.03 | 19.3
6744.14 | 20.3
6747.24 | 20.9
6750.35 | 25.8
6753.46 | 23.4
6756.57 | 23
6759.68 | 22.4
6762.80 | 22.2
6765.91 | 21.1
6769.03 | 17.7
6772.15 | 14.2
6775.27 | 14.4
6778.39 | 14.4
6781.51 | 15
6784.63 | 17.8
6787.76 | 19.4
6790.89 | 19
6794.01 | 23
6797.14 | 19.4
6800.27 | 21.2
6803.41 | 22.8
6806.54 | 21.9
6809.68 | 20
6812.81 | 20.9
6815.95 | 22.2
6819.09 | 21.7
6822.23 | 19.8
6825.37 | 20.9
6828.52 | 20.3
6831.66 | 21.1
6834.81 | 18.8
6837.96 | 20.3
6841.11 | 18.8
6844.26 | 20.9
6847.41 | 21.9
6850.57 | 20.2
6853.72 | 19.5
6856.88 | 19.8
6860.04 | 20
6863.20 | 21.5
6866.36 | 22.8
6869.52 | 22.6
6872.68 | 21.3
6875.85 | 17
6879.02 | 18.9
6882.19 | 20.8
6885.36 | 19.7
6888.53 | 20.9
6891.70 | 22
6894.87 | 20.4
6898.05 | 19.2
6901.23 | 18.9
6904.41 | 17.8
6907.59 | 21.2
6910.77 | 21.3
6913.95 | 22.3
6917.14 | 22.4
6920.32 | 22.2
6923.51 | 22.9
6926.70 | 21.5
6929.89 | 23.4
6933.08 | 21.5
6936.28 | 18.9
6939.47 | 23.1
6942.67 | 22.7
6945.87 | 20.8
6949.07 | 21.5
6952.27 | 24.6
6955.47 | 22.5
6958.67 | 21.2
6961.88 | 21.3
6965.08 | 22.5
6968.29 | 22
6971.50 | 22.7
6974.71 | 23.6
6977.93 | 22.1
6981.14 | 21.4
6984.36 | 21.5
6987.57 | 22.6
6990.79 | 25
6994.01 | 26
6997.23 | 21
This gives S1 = 1.3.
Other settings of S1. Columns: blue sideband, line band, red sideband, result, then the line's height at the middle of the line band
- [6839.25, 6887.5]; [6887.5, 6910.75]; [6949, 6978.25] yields 1.1 angstrom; 21.1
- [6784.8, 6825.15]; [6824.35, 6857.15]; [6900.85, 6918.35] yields 0.9 angstrom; 20.8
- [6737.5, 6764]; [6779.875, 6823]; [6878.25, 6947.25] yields 2.8 angstrom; 21.7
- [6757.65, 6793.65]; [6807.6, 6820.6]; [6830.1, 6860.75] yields -1.3 angstrom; 19.3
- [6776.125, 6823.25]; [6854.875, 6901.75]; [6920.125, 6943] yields 1.5 angstrom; 21.1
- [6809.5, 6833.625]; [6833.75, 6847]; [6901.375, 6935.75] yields 0.7 angstrom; 21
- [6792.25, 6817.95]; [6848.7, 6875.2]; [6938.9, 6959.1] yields 1.2 angstrom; 21.8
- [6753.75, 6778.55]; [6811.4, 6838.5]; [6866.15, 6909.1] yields -1.4 angstrom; 19.6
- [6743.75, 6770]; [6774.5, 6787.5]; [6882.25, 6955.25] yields 3.6 angstrom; 21.9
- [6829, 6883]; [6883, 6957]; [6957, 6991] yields 0.1 angstrom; 21.4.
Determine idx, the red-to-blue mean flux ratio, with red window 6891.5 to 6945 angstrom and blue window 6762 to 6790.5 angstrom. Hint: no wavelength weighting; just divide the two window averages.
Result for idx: 1.23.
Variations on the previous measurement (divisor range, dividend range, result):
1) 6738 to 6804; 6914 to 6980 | 1.12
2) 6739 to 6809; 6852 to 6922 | 1.03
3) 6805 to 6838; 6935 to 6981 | 1.07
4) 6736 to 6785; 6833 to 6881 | 1.04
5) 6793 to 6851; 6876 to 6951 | 1.01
